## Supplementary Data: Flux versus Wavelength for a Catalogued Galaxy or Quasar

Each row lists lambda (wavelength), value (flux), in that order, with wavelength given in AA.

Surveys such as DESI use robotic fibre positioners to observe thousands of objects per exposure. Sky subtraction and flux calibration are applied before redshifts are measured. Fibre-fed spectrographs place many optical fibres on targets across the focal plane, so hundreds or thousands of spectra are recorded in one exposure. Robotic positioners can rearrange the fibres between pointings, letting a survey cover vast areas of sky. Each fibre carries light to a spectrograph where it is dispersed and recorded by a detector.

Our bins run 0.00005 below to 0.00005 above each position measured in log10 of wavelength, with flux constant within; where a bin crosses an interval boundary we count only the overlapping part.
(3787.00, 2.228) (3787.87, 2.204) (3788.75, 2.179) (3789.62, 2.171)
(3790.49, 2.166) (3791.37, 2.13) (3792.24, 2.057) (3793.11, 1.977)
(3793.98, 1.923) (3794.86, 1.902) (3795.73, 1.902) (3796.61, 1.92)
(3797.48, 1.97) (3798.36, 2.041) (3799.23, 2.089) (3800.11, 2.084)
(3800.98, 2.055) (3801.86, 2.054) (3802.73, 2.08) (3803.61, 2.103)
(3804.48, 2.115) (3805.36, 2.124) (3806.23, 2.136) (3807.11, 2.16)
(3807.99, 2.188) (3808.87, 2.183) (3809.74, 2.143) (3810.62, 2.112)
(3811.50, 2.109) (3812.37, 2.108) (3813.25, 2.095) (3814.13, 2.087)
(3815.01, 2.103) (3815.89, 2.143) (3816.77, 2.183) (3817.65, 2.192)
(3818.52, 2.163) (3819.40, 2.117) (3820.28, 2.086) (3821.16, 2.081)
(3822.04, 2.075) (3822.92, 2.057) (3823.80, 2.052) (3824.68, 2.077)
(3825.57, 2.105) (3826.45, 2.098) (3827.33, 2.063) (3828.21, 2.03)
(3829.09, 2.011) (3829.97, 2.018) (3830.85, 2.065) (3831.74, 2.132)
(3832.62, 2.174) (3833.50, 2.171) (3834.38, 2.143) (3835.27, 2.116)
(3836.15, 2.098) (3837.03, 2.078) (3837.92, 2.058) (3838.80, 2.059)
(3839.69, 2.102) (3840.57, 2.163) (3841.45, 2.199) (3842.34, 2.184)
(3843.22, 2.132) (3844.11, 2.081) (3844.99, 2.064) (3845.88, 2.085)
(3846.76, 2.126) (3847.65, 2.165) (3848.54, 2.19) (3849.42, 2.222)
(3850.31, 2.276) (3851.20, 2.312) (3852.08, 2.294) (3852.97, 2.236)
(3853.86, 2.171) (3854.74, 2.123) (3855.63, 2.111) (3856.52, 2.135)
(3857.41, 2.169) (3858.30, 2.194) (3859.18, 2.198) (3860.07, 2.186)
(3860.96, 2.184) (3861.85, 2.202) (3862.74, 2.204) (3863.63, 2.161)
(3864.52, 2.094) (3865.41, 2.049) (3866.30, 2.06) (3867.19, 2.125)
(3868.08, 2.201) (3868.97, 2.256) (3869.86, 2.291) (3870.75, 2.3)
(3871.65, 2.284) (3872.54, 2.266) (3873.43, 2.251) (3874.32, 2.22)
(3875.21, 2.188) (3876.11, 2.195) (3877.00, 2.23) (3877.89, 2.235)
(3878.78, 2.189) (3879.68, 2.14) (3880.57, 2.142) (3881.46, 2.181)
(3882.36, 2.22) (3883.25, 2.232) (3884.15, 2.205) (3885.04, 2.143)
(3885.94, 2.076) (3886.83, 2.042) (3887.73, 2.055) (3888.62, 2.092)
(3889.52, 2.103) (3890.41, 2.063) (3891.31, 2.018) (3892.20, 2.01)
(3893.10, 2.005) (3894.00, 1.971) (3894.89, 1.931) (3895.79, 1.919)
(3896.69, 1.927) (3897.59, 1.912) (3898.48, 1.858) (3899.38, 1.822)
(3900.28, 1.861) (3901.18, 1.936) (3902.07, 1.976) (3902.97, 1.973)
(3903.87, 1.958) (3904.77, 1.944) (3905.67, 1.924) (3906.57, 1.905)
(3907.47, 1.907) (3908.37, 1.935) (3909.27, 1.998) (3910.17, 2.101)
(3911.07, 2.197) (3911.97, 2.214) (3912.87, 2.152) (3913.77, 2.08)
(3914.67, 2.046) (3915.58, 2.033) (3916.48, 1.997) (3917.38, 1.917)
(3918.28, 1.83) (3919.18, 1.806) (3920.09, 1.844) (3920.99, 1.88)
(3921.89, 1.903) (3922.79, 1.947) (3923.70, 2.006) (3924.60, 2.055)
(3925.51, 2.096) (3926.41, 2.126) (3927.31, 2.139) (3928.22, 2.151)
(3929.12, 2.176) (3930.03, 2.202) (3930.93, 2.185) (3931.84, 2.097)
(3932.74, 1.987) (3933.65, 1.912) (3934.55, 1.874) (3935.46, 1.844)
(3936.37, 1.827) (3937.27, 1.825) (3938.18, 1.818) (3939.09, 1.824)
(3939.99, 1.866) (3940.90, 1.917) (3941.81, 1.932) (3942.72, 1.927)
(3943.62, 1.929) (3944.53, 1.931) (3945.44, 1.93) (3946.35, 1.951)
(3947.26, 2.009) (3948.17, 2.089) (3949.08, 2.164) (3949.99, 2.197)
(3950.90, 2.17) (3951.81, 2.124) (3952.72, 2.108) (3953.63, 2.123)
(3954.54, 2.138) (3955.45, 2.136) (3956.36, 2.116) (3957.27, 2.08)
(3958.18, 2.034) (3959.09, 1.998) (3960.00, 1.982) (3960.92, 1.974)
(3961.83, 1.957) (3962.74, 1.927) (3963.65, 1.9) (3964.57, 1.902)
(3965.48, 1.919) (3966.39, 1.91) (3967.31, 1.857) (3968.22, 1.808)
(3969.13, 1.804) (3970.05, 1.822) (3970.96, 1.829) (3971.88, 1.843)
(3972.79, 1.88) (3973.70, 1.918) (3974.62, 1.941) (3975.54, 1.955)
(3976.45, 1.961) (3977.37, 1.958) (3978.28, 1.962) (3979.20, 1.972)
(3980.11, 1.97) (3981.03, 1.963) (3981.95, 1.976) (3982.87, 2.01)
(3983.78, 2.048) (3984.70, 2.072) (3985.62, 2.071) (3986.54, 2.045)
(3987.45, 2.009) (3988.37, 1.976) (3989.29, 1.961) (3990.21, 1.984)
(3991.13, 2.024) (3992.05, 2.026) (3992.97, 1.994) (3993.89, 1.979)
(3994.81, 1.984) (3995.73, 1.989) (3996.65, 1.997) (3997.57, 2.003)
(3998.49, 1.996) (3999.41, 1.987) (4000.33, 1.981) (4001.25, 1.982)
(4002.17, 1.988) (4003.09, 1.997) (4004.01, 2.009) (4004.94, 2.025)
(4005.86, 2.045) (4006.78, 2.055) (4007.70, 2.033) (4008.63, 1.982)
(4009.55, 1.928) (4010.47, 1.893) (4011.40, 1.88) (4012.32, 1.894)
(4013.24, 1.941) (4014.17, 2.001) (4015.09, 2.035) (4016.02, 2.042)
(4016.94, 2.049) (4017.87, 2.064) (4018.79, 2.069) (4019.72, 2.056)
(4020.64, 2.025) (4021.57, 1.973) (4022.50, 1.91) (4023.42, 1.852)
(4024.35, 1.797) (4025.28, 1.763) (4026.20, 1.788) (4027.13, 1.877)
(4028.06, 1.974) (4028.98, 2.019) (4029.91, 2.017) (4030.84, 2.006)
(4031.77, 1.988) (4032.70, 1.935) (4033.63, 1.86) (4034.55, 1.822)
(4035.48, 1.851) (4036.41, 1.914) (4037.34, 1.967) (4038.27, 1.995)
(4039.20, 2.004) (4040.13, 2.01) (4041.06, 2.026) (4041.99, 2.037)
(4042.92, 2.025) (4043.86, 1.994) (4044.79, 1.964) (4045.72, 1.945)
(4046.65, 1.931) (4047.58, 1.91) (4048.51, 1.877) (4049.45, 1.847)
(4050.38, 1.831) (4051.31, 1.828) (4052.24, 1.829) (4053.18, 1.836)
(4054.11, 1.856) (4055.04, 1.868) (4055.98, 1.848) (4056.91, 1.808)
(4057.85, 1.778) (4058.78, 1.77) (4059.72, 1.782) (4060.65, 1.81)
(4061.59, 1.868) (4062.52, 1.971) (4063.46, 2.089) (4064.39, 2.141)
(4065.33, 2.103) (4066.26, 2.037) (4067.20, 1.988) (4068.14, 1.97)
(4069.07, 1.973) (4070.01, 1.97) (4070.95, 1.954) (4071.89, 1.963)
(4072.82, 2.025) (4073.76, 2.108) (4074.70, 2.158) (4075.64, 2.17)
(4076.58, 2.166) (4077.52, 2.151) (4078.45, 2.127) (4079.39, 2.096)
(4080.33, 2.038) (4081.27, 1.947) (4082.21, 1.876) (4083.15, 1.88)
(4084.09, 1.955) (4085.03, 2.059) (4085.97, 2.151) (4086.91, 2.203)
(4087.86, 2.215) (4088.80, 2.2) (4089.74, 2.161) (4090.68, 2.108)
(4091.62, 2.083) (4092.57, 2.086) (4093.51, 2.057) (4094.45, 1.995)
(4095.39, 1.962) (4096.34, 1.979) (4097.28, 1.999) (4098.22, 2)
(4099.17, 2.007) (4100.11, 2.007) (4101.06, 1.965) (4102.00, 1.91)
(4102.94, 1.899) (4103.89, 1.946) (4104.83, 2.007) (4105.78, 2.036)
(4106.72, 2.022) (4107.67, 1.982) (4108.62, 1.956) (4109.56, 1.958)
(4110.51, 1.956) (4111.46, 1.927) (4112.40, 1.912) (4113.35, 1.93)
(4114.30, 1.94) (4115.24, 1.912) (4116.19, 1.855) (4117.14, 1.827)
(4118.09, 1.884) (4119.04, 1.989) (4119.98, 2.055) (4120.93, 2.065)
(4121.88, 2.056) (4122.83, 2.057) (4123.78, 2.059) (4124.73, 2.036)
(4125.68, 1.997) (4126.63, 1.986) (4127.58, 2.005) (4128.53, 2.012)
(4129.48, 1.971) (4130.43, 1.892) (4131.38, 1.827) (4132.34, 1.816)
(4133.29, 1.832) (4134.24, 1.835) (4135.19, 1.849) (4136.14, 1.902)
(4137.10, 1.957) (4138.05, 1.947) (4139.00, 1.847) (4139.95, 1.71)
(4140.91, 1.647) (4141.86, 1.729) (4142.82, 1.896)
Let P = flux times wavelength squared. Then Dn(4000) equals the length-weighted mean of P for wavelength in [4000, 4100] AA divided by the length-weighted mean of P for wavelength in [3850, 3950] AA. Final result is 1.0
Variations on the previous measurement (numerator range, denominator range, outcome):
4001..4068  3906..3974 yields 1.03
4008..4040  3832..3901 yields 0.99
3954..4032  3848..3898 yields 0.97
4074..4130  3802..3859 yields 1.09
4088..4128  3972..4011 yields 1.06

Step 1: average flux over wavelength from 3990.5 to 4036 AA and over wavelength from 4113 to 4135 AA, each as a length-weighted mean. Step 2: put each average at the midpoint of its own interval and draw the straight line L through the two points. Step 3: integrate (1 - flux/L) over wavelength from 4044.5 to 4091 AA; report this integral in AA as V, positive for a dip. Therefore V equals -0.6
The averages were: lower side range 1.97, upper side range 1.95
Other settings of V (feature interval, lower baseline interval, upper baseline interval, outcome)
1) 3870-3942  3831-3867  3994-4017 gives 2.1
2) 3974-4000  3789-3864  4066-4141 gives 0.6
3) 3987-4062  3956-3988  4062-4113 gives 1.6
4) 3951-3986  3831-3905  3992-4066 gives 0.7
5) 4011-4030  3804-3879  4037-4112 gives 0.7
